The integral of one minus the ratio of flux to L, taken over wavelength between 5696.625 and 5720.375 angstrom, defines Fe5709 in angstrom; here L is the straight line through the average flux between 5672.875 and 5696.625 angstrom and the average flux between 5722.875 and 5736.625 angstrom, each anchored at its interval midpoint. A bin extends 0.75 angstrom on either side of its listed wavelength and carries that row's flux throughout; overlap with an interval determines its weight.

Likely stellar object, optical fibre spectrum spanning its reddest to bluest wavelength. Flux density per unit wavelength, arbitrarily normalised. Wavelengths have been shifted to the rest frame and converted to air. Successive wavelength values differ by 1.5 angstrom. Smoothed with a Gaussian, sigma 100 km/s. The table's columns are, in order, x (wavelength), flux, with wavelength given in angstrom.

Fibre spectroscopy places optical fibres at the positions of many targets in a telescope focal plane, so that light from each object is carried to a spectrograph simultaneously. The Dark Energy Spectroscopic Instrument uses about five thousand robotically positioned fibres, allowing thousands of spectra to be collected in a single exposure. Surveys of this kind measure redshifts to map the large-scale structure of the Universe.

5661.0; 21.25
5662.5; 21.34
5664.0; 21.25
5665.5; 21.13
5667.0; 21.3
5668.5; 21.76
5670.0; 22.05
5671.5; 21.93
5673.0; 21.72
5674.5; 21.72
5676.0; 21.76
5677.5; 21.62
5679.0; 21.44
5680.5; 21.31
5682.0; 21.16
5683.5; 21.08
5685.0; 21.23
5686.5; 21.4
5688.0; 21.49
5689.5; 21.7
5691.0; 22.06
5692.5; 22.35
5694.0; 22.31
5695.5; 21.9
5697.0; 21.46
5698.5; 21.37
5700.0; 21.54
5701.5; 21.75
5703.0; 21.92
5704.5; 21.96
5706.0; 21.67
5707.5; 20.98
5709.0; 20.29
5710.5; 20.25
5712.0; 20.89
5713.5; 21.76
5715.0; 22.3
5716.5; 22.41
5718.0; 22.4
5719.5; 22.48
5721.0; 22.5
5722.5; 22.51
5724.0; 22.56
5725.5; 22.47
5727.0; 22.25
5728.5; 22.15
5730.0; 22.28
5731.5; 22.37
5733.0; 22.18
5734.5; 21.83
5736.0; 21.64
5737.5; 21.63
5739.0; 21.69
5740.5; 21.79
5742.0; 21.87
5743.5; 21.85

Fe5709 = 0.37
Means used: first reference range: 21.6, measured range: 21.6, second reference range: 22.2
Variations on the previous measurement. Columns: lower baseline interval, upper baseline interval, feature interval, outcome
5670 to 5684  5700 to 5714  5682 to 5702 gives -0.2 angstrom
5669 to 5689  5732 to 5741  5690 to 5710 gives 0.0 angstrom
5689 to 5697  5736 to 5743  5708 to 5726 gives 0.0 angstrom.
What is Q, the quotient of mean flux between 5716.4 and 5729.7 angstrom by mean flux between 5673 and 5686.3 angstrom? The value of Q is 1.05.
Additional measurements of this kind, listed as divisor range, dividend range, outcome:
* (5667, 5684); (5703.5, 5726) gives 1.01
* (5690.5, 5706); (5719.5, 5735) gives 1.02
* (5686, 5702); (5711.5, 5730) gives 1.02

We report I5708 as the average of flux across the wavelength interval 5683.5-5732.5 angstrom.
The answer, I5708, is 21.8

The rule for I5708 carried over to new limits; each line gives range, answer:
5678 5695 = 21.6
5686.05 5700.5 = 21.8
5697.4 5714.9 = 21.3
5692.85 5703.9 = 21.8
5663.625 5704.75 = 21.6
